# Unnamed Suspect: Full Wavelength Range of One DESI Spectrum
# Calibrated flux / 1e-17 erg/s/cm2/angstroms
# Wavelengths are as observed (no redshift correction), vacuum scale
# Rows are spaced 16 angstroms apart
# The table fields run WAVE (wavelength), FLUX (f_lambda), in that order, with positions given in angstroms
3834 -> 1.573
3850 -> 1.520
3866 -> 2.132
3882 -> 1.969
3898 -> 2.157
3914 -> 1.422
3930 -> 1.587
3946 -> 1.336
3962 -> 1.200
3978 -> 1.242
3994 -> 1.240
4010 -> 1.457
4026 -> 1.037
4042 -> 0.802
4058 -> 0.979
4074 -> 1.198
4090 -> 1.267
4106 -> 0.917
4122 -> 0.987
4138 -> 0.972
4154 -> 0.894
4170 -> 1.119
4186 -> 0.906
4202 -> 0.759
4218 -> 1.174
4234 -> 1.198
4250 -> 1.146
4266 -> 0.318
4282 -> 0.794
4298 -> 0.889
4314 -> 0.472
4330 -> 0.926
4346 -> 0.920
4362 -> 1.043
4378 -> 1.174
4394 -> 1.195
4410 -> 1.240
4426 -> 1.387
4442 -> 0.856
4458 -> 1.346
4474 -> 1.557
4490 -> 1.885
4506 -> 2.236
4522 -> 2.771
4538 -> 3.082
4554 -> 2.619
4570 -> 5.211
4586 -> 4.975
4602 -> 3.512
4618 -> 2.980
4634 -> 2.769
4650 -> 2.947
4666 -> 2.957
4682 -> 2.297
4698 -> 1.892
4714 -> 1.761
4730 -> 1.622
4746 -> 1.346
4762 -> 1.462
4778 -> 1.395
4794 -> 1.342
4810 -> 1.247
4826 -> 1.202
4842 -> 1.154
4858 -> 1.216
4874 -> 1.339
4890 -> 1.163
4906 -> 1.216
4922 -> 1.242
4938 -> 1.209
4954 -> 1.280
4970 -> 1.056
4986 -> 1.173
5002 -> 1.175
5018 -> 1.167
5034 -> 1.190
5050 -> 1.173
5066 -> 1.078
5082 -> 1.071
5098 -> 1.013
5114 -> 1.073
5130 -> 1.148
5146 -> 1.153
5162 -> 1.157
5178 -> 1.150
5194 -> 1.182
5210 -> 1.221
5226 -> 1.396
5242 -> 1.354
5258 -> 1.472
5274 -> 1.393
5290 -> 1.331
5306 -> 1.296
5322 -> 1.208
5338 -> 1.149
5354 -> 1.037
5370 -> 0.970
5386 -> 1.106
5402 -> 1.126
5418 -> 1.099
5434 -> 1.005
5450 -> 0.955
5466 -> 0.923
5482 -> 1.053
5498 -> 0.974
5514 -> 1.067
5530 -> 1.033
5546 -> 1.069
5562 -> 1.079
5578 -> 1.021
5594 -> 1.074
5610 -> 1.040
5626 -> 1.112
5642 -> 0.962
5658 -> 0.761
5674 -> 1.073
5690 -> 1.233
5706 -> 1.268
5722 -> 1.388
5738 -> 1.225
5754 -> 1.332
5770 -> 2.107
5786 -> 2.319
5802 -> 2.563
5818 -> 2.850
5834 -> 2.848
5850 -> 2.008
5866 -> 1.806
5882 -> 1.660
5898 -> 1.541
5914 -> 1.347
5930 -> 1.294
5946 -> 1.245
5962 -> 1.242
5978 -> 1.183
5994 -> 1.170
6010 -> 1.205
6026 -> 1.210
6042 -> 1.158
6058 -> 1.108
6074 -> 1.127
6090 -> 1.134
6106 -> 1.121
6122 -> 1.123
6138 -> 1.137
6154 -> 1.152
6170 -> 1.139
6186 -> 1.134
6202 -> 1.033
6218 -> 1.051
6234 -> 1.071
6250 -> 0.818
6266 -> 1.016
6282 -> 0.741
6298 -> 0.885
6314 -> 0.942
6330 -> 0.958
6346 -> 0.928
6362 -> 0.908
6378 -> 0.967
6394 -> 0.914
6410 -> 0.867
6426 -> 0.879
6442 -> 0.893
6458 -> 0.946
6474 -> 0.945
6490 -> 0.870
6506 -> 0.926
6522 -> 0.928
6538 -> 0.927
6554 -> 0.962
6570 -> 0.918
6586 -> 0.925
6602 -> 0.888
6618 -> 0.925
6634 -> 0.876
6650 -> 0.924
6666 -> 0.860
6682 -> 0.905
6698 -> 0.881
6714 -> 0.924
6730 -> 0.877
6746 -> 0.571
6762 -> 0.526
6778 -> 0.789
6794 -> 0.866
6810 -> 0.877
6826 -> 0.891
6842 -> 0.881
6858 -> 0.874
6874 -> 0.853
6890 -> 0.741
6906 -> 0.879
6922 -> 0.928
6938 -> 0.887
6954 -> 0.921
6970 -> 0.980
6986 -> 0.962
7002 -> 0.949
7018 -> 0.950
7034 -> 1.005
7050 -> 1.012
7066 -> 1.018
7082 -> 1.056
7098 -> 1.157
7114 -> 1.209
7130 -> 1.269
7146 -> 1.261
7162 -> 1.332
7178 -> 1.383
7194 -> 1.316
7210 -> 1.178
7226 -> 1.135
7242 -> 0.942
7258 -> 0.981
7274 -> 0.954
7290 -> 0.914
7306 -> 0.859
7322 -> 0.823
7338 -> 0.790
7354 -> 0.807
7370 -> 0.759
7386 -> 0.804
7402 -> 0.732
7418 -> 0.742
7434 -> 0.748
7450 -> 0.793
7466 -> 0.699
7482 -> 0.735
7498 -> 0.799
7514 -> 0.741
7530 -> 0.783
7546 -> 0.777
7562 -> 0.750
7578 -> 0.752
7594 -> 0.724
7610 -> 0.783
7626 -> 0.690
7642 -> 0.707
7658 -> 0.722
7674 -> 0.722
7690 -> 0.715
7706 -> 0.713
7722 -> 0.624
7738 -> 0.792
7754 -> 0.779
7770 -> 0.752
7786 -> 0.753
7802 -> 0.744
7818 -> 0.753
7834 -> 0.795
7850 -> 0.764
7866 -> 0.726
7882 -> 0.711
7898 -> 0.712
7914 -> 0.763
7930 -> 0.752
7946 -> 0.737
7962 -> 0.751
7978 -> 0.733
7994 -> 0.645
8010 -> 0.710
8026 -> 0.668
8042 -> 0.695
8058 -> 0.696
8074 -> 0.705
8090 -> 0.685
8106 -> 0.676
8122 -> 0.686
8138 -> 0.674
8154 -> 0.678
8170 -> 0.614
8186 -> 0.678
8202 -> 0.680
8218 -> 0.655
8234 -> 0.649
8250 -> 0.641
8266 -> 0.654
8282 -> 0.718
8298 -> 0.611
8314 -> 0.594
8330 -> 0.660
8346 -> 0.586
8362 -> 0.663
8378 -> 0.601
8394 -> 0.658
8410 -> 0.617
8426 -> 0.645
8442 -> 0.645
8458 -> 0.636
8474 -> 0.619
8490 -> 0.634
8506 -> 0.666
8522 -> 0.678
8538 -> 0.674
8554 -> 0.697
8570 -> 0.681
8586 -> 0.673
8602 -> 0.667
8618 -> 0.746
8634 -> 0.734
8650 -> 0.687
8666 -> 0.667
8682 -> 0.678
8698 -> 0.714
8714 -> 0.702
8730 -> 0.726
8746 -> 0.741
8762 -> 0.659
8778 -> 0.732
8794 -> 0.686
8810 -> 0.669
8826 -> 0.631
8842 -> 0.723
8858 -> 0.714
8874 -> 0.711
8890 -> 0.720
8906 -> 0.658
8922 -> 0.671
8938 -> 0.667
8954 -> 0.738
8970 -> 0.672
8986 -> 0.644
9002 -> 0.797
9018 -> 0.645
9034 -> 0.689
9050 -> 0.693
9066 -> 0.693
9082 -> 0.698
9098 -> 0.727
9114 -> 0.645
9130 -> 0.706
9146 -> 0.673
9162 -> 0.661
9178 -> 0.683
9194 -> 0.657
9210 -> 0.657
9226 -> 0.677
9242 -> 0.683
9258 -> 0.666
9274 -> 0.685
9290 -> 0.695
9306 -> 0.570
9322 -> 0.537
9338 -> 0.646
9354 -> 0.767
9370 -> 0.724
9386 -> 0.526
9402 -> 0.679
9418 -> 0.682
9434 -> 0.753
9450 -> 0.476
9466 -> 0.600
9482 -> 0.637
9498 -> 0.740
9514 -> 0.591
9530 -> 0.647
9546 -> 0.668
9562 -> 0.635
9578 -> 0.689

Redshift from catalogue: 2.76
